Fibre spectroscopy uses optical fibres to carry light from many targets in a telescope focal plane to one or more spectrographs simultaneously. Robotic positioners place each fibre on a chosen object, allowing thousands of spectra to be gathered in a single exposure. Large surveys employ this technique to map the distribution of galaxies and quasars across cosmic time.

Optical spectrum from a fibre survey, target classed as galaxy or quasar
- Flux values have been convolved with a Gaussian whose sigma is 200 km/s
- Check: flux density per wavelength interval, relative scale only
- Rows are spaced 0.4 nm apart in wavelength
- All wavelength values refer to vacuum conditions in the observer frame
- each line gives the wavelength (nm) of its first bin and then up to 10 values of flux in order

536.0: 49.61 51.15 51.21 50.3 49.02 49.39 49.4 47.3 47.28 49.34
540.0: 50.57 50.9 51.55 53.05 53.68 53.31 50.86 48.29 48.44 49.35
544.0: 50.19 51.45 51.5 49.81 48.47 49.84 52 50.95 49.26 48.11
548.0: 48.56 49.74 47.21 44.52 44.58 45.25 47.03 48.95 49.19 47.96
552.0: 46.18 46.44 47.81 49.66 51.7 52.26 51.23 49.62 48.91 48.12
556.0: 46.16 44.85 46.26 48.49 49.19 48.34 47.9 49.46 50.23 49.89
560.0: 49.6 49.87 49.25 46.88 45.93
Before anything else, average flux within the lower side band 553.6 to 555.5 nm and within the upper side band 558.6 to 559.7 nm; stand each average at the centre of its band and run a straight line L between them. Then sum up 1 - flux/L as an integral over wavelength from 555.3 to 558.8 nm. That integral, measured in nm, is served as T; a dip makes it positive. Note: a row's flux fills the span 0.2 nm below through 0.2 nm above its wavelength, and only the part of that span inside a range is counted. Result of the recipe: 0.18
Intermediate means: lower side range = 50.5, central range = 47.6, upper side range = 49.9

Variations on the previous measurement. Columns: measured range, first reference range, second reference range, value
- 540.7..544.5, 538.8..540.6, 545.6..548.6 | -0.119 nm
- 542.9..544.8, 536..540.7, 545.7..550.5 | -0.045 nm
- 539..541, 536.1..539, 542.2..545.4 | -0.005 nm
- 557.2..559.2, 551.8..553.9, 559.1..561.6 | 0.000 nm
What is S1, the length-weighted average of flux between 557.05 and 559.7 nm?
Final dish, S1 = 49.1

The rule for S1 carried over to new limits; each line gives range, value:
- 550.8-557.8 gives 48.5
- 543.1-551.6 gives 48.8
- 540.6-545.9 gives 50.7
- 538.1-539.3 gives 48.2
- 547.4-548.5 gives 48.7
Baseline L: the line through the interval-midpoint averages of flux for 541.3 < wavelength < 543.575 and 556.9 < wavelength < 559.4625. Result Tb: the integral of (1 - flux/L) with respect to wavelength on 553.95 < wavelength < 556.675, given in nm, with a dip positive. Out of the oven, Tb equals 0.042 nm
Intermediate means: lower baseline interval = 50.9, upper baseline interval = 48.9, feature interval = 48.5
